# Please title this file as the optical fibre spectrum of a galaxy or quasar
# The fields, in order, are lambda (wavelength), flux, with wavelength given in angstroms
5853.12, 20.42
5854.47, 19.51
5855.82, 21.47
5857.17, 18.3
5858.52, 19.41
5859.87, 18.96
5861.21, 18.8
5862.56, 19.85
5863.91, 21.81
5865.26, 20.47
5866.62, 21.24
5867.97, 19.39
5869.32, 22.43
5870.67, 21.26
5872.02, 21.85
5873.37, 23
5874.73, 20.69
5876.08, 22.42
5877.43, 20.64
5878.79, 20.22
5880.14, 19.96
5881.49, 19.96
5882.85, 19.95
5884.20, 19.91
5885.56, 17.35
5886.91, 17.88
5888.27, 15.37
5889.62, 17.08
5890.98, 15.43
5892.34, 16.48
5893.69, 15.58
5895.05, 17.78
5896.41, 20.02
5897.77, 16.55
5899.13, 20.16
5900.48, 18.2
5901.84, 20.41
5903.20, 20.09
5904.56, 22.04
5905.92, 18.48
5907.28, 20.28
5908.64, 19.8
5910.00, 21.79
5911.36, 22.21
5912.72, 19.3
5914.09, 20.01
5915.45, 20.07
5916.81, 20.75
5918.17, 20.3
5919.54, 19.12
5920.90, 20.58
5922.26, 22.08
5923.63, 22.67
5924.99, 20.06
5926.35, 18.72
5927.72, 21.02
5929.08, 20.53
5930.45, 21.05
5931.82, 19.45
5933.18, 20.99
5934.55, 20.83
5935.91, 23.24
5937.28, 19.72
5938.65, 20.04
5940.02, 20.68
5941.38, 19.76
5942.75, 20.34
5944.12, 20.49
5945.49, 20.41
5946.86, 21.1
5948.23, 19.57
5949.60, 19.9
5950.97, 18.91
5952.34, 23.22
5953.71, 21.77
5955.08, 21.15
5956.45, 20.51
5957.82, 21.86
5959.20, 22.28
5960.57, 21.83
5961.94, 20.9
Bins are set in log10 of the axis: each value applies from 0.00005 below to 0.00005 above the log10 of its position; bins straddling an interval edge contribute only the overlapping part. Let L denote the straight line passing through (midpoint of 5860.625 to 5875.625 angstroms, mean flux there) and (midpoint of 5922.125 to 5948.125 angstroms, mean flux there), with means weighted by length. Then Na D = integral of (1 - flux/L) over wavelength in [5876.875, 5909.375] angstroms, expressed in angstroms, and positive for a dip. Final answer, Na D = 3.3 angstroms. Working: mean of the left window 21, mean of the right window 20.6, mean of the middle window 18.7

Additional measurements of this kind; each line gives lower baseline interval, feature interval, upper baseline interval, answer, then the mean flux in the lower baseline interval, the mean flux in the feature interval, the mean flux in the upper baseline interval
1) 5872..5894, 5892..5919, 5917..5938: 0.4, 19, 19.6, 20.7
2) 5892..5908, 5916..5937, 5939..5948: -1.0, 18.9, 20.7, 20.4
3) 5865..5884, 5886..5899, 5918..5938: 2.4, 20.9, 17.1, 20.7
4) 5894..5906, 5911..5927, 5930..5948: -0.5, 19.2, 20.5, 20.6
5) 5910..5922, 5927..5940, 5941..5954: -0.2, 20.4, 20.7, 20.5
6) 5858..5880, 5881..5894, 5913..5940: 2.0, 20.8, 17.5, 20.6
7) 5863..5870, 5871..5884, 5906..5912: 0.0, 21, 20.9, 20.8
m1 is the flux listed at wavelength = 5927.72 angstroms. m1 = 21.02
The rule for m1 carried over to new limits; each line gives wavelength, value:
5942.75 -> 20.34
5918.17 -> 20.3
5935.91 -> 23.24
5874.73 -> 20.69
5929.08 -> 20.53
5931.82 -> 19.45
